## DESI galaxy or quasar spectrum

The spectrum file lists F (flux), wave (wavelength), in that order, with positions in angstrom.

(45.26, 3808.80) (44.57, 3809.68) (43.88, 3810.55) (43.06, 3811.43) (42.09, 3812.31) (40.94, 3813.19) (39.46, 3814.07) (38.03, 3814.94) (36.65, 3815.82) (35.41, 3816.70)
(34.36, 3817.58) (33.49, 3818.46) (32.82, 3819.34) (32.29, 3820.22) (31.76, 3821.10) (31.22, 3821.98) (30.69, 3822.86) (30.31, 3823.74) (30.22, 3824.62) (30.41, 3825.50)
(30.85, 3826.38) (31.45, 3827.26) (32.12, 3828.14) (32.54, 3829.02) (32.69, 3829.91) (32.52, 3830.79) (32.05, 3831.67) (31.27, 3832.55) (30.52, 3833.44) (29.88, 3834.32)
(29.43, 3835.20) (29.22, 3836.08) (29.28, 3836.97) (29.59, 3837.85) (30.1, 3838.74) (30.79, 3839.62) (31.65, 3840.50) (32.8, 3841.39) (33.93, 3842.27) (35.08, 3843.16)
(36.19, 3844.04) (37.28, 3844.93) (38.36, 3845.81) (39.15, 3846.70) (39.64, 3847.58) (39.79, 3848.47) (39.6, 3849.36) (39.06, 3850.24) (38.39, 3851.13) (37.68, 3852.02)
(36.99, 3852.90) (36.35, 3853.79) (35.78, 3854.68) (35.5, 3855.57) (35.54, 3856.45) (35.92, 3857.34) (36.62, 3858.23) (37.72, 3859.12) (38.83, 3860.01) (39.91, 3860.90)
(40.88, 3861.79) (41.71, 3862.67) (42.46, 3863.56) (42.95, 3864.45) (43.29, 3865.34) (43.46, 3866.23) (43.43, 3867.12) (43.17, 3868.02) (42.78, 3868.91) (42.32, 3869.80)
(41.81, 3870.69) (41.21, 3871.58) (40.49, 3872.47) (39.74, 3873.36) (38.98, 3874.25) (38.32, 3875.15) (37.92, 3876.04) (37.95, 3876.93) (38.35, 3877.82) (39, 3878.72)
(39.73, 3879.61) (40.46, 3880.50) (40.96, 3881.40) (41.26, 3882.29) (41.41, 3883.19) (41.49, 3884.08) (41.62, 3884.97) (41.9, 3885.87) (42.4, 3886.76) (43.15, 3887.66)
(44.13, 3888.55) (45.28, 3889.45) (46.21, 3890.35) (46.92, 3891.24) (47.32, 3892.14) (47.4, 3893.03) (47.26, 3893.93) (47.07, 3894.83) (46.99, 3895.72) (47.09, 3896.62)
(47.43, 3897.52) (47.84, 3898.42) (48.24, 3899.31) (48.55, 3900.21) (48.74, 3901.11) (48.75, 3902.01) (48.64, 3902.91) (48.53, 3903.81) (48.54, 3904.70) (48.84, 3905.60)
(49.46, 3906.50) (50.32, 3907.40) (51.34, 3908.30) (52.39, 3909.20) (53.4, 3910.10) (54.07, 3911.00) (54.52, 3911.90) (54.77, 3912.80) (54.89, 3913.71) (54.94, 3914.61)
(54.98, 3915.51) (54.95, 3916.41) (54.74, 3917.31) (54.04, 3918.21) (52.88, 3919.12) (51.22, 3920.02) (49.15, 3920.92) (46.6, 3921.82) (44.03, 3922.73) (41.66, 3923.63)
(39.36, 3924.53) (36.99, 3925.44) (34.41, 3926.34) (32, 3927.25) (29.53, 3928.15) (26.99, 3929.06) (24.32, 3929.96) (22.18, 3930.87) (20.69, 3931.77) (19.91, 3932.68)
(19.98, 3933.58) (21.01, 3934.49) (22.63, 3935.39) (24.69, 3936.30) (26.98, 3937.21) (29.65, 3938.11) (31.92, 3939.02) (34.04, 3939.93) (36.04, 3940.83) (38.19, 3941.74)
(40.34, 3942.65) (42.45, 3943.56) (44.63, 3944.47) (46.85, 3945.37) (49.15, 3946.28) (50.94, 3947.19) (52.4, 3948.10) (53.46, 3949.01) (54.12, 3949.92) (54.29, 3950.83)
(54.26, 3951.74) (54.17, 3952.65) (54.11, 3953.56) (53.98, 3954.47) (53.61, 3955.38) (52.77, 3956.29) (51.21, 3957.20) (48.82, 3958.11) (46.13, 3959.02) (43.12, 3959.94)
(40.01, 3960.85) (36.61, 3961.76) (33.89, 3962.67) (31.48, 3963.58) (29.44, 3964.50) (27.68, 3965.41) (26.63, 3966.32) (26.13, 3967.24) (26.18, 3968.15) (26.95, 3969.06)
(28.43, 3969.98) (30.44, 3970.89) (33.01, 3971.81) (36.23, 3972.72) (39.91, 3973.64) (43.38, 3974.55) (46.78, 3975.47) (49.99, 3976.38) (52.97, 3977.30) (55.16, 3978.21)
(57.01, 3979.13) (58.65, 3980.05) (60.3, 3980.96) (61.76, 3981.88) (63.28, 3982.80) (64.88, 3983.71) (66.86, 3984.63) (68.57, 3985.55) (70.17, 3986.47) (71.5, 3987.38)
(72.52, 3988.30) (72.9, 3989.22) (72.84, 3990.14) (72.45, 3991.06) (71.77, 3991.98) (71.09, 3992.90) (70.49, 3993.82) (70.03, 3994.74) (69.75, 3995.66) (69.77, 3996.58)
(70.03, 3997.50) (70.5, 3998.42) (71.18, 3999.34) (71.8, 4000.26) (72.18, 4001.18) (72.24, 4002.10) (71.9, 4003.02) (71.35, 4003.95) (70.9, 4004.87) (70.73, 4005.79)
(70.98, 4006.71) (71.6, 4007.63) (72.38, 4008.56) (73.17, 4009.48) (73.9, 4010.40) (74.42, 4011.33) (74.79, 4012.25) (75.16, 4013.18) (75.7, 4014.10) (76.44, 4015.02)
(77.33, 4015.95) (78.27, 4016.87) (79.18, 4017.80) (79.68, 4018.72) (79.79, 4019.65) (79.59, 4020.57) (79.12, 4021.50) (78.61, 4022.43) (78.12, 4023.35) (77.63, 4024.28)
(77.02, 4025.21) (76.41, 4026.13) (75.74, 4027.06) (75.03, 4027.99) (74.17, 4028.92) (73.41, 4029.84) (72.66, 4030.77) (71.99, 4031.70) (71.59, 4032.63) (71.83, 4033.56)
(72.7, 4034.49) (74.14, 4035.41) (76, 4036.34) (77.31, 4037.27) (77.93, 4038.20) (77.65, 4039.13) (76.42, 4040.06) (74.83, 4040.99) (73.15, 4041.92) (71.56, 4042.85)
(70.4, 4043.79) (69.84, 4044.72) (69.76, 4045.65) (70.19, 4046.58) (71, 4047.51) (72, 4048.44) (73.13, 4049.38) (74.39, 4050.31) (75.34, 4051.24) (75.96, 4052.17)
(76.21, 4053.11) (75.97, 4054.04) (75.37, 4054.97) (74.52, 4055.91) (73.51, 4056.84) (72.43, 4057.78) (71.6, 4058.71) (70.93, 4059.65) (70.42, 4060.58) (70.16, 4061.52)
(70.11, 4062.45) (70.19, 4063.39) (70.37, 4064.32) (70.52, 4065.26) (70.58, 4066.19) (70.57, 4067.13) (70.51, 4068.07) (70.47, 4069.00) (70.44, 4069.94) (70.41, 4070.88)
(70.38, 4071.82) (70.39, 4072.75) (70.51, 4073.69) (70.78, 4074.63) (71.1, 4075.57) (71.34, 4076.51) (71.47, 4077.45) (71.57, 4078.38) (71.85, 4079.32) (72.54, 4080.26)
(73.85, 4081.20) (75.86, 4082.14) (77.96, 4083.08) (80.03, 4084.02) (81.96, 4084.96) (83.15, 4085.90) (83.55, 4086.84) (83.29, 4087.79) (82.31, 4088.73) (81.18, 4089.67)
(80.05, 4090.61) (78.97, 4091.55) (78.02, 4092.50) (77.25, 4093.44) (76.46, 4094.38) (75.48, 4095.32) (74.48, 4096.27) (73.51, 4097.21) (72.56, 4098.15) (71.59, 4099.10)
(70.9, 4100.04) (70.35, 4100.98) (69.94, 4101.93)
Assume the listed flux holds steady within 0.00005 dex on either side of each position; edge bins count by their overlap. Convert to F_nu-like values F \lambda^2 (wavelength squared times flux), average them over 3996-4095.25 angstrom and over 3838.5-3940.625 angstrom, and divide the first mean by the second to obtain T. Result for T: 1.96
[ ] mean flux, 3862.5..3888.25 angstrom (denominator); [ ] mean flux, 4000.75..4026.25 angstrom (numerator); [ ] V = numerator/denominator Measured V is 1.8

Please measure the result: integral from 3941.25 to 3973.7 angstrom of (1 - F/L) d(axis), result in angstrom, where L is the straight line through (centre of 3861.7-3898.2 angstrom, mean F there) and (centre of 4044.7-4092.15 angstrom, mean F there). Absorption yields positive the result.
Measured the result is 7.7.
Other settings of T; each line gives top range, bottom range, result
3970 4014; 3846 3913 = 1.58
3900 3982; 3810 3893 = 1.19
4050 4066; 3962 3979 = 2.10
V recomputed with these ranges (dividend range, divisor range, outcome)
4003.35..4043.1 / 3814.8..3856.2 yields 2.23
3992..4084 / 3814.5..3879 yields 2.03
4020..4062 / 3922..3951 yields 2.08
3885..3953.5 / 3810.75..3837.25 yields 1.31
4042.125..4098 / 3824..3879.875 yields 2.02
